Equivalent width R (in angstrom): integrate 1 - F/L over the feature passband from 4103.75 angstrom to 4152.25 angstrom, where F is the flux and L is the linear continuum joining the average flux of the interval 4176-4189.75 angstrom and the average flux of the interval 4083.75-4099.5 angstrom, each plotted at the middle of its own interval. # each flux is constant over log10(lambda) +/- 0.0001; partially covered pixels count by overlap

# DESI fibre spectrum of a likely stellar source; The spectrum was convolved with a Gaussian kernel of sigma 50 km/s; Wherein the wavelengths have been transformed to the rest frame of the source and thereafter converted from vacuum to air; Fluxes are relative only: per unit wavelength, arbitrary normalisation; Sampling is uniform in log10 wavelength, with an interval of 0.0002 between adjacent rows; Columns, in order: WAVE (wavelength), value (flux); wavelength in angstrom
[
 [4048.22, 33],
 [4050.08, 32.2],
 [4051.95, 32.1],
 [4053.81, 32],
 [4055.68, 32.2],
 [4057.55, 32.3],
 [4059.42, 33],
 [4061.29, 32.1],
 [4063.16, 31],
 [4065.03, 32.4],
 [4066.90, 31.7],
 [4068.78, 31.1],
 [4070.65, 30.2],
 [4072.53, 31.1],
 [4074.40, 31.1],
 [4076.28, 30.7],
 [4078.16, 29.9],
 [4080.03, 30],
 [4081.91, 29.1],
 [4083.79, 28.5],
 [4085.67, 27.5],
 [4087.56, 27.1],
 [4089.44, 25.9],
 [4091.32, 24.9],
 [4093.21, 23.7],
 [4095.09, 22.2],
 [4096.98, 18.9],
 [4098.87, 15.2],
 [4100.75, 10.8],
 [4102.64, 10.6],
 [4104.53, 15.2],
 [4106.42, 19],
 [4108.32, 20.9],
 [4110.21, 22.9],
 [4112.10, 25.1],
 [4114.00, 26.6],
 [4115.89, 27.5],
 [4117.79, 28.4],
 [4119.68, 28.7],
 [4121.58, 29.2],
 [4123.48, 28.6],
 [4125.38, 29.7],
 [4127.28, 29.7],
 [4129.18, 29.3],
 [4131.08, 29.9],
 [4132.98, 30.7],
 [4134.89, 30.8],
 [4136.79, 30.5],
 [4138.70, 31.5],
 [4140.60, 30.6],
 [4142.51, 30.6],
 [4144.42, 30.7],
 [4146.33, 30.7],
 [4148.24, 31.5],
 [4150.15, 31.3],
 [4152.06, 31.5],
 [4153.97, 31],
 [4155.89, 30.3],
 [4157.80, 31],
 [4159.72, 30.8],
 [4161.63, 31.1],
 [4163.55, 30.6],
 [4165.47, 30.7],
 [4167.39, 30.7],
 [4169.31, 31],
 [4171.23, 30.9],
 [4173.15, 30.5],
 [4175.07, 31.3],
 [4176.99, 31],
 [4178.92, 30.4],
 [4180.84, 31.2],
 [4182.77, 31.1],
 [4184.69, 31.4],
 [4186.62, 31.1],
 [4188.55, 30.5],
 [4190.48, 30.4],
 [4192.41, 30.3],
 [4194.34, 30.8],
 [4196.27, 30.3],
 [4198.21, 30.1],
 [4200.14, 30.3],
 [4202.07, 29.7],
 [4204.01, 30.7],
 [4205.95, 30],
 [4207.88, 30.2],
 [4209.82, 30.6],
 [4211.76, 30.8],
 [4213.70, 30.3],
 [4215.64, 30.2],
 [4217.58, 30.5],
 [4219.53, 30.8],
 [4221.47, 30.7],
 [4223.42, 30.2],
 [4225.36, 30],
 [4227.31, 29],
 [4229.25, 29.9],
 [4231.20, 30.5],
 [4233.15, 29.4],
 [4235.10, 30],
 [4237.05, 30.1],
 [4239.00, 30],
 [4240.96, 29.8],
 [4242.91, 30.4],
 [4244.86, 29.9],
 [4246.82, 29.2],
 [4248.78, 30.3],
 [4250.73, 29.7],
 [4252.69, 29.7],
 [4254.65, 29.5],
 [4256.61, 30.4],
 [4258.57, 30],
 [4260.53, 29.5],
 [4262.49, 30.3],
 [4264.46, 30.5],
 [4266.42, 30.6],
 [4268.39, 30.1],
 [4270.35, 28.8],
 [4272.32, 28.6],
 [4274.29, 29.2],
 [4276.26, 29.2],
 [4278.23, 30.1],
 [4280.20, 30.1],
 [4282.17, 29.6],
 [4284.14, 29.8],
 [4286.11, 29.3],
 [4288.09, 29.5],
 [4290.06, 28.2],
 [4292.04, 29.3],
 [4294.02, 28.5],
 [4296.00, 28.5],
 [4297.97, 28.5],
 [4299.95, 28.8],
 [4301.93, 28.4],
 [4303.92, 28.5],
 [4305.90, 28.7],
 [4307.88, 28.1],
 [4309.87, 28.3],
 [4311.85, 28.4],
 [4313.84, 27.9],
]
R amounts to -2.7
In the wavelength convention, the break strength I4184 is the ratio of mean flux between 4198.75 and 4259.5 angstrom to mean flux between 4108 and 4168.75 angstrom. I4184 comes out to 1.02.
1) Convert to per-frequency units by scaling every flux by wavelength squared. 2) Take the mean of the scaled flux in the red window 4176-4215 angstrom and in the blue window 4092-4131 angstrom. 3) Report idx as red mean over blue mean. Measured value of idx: 1.36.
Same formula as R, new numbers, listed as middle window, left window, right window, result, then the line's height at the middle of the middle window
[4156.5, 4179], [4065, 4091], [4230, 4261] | -0.8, 29.7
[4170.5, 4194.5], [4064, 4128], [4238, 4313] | -2.9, 27.5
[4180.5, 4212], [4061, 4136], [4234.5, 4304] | -2.6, 28.2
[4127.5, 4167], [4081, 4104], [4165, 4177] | -3.7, 28.2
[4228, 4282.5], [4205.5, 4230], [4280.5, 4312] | -0.5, 29.6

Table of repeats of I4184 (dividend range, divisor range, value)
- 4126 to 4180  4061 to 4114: 1.22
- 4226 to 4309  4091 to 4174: 1.08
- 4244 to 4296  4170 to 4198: 0.96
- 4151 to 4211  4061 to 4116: 1.21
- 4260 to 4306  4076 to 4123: 1.23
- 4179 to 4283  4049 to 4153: 1.08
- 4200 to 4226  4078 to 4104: 1.33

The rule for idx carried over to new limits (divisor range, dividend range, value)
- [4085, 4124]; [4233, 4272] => 1.41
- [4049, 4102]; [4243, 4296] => 1.16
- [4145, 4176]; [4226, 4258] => 1.00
